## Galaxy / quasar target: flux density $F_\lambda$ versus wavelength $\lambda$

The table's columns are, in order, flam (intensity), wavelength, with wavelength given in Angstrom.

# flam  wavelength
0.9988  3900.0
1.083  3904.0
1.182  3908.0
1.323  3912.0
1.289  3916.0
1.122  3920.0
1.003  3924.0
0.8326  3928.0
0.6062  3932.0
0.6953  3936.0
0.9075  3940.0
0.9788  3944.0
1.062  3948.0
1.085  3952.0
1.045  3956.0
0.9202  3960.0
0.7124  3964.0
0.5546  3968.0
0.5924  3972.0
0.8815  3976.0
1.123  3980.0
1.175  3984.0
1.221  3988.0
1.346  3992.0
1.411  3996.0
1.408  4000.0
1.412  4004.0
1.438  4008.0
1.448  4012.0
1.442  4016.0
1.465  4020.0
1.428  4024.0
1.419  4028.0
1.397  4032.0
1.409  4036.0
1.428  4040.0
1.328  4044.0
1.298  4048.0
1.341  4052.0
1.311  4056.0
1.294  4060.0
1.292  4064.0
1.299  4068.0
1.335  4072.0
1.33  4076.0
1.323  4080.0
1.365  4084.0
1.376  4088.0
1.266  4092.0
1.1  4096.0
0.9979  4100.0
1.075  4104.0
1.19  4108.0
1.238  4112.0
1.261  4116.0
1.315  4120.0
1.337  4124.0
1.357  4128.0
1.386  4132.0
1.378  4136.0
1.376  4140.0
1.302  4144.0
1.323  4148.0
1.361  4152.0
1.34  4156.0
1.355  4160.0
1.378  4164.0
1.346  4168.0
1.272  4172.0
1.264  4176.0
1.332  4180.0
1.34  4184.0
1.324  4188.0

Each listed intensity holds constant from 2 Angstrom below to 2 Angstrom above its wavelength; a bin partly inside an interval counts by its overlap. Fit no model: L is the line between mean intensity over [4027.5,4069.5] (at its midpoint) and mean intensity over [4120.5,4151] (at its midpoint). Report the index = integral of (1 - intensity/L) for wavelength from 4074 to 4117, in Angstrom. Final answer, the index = 3.8 Angstrom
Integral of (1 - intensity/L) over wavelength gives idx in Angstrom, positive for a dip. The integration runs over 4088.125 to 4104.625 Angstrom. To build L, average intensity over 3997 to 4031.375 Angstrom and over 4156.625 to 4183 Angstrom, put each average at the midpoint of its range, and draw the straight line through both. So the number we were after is 2.79 Angstrom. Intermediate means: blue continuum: 1.43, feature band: 1.14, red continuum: 1.33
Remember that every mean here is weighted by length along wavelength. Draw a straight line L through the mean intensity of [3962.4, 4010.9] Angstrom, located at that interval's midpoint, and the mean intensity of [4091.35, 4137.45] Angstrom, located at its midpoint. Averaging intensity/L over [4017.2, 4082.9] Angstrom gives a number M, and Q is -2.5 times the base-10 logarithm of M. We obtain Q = -0.16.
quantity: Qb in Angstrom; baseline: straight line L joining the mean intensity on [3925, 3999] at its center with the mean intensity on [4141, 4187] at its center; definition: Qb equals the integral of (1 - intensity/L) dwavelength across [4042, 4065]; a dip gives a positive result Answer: -3.8 Angstrom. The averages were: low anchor 0.96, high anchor 1.33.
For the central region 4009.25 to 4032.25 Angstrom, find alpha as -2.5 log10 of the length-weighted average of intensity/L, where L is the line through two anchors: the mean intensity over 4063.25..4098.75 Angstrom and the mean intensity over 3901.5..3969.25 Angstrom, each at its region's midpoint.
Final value -0.23 mag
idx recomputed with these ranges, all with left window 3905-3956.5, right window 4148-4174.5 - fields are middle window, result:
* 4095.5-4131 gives 1.5 Angstrom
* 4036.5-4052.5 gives -2.5 Angstrom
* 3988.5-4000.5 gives -2.9 Angstrom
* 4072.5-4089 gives -1.6 Angstrom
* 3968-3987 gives 2.9 Angstrom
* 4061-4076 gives -1.3 Angstrom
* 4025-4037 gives -2.7 Angstrom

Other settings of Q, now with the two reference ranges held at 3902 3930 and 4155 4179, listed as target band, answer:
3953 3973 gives 0.41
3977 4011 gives -0.11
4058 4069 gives -0.05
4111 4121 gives 0.01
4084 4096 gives -0.03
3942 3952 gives 0.11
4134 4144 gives -0.05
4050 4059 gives -0.08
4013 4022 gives -0.21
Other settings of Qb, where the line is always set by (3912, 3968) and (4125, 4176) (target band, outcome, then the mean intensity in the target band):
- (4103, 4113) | 0.7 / 1.17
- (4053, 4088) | -3.8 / 1.32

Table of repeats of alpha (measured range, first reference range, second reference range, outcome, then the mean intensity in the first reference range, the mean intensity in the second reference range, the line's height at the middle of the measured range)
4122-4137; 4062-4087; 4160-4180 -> -0.03 mag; 1.33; 1.32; 1.32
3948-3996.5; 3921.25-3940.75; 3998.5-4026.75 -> 0.14 mag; 0.815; 1.43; 1.13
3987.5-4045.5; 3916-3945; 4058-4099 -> -0.24 mag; 0.903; 1.29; 1.13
